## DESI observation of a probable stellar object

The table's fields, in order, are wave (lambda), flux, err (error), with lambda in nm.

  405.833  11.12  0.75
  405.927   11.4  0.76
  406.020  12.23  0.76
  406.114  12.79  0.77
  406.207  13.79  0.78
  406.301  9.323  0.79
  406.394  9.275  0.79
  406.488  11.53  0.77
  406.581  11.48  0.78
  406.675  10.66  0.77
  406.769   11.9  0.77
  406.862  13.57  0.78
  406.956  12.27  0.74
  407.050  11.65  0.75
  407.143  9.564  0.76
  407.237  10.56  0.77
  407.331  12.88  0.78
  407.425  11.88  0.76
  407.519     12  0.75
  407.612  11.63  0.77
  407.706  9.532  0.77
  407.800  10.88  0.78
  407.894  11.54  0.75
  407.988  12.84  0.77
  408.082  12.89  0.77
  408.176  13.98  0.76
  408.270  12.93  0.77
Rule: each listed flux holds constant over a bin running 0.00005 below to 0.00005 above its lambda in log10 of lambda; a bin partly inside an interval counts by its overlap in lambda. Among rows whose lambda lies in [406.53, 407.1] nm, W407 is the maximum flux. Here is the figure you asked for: 13.57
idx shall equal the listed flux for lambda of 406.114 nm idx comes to 12.79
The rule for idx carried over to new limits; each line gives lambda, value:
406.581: 11.48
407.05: 11.65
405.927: 11.4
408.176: 13.98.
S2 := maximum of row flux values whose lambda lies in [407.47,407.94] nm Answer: 12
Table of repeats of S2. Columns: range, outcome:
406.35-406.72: 11.53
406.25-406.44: 9.323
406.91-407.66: 12.88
